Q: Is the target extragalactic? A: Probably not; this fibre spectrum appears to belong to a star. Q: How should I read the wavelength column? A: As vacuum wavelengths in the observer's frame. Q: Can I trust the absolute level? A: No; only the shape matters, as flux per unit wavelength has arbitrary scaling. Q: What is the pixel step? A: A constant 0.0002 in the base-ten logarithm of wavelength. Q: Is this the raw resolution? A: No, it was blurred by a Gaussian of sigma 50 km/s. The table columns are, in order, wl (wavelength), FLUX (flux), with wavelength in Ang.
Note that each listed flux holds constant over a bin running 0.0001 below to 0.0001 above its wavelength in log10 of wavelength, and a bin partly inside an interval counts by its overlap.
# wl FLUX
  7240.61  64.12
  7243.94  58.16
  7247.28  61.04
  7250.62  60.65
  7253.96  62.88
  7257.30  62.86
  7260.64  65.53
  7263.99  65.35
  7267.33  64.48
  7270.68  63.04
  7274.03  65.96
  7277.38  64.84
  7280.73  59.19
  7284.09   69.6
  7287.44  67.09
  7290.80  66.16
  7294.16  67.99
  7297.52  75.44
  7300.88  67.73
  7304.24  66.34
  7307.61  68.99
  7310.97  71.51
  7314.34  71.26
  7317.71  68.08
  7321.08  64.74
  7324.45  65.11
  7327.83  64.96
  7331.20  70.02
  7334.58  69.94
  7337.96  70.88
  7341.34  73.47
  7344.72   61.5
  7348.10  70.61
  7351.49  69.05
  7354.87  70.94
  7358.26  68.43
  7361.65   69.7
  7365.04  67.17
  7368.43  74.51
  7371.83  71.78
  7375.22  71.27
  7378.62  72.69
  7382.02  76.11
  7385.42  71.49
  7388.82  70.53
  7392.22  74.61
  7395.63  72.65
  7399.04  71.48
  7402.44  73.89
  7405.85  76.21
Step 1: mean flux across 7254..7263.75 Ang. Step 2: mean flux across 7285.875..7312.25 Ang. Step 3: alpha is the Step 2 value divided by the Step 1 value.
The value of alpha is 1.1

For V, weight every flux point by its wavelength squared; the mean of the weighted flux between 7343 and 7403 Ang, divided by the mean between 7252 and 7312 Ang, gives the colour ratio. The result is 1.10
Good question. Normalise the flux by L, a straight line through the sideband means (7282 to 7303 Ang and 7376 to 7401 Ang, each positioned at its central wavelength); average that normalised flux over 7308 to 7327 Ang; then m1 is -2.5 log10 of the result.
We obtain 0.03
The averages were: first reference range 68.8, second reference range 72.8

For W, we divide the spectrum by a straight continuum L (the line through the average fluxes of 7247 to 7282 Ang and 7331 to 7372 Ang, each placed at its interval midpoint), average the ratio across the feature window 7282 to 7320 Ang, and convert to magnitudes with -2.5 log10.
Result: -0.05 mag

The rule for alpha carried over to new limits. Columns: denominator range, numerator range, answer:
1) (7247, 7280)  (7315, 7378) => 1.09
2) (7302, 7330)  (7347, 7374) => 1.04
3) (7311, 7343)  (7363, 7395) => 1.05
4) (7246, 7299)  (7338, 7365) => 1.06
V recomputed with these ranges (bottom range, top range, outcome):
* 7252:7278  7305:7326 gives 1.08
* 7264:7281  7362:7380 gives 1.14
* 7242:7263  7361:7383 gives 1.20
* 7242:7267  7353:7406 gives 1.19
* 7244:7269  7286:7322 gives 1.11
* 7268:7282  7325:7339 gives 1.10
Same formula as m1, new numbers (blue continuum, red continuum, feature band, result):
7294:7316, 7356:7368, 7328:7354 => 0.01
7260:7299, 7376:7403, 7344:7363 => 0.03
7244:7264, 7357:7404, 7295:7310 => -0.06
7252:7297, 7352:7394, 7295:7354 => -0.01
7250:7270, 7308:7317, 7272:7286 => 0.02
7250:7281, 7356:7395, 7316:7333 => 0.02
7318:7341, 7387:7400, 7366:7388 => -0.02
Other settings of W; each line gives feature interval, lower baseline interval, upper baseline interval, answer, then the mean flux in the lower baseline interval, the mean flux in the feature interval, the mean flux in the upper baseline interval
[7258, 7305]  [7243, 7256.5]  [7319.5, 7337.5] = -0.047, 60.9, 66.3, 67.2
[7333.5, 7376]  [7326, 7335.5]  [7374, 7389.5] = 0.004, 68.1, 69.9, 72.6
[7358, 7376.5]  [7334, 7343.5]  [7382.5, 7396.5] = 0.020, 71.1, 70.6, 72.6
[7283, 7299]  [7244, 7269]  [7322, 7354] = -0.063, 62.9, 69.2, 68.4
